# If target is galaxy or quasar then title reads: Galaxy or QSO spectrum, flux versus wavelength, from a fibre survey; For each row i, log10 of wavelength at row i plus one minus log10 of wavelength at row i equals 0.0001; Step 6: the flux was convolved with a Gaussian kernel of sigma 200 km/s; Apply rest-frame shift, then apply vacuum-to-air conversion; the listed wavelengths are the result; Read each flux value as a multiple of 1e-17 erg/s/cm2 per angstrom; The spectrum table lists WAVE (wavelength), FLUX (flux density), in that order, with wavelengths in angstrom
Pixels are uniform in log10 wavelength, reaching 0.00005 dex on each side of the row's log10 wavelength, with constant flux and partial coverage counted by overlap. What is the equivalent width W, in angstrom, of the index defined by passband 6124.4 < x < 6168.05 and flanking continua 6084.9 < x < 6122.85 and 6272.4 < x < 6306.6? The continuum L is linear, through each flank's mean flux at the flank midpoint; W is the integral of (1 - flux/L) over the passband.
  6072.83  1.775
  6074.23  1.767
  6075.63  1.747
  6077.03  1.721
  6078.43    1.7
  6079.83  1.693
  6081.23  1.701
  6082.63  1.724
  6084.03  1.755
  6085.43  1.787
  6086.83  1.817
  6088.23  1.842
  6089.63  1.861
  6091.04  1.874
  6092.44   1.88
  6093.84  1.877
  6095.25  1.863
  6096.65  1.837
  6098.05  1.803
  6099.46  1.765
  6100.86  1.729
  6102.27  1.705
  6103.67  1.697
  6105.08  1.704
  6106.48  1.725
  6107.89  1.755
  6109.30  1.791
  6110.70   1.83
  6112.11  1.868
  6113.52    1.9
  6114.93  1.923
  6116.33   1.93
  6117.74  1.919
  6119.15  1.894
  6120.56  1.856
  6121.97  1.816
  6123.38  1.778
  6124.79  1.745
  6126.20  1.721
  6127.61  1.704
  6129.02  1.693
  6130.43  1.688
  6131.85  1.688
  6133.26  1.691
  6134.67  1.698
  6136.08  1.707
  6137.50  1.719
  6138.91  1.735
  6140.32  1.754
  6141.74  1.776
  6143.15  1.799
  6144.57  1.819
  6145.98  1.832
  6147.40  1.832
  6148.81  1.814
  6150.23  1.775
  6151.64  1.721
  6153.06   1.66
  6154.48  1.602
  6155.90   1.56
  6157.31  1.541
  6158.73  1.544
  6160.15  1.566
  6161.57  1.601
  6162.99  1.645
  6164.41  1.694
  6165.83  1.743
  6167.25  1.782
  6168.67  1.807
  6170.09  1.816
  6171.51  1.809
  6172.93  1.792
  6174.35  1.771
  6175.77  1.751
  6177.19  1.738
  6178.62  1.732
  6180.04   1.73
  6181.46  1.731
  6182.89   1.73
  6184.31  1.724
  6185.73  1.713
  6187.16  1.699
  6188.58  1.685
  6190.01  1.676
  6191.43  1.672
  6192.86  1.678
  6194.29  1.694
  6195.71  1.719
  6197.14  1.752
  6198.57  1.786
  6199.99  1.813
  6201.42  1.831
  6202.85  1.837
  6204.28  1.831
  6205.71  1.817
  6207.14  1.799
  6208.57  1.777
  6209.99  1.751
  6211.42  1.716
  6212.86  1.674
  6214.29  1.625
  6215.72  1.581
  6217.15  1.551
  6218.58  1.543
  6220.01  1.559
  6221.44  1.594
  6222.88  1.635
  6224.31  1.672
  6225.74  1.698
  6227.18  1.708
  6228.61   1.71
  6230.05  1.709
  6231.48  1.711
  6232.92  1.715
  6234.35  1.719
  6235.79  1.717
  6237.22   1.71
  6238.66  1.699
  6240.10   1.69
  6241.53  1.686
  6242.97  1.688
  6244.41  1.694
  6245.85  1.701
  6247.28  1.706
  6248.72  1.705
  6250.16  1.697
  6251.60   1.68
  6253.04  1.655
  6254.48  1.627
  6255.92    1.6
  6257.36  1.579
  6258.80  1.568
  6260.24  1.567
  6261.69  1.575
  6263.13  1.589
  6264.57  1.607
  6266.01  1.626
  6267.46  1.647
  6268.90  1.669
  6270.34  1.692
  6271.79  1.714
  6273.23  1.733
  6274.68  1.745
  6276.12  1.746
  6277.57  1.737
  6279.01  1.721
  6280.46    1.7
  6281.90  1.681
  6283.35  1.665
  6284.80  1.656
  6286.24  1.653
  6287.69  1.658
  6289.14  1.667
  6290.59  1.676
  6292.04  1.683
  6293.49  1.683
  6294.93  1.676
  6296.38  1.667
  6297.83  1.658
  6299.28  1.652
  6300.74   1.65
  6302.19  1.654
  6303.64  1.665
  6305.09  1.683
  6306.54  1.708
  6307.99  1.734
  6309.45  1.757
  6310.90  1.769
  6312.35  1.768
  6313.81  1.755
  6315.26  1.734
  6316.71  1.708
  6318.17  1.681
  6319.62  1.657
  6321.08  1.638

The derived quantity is 2.1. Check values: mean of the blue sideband 1.82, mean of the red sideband 1.68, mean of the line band 1.7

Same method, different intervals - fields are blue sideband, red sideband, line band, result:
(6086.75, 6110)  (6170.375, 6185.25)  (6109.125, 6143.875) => -0.09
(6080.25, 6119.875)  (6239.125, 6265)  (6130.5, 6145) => 0.29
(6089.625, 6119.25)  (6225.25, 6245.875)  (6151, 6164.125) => 1.23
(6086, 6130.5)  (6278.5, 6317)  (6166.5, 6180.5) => -0.04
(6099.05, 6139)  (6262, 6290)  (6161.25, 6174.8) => -0.05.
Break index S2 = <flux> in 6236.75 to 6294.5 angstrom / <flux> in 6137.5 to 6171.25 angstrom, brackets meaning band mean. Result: 0.97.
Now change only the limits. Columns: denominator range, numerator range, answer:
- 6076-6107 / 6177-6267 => 0.95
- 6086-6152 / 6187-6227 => 0.95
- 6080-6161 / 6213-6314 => 0.95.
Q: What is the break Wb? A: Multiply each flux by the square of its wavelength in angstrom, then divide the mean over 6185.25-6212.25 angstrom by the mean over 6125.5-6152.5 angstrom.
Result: 1.0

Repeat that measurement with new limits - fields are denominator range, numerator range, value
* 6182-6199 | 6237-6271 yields 0.99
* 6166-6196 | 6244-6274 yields 0.97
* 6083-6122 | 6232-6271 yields 0.96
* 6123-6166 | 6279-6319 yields 1.04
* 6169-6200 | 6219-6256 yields 0.98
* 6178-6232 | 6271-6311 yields 1.02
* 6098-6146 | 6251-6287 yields 0.98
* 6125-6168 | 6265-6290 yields 1.03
